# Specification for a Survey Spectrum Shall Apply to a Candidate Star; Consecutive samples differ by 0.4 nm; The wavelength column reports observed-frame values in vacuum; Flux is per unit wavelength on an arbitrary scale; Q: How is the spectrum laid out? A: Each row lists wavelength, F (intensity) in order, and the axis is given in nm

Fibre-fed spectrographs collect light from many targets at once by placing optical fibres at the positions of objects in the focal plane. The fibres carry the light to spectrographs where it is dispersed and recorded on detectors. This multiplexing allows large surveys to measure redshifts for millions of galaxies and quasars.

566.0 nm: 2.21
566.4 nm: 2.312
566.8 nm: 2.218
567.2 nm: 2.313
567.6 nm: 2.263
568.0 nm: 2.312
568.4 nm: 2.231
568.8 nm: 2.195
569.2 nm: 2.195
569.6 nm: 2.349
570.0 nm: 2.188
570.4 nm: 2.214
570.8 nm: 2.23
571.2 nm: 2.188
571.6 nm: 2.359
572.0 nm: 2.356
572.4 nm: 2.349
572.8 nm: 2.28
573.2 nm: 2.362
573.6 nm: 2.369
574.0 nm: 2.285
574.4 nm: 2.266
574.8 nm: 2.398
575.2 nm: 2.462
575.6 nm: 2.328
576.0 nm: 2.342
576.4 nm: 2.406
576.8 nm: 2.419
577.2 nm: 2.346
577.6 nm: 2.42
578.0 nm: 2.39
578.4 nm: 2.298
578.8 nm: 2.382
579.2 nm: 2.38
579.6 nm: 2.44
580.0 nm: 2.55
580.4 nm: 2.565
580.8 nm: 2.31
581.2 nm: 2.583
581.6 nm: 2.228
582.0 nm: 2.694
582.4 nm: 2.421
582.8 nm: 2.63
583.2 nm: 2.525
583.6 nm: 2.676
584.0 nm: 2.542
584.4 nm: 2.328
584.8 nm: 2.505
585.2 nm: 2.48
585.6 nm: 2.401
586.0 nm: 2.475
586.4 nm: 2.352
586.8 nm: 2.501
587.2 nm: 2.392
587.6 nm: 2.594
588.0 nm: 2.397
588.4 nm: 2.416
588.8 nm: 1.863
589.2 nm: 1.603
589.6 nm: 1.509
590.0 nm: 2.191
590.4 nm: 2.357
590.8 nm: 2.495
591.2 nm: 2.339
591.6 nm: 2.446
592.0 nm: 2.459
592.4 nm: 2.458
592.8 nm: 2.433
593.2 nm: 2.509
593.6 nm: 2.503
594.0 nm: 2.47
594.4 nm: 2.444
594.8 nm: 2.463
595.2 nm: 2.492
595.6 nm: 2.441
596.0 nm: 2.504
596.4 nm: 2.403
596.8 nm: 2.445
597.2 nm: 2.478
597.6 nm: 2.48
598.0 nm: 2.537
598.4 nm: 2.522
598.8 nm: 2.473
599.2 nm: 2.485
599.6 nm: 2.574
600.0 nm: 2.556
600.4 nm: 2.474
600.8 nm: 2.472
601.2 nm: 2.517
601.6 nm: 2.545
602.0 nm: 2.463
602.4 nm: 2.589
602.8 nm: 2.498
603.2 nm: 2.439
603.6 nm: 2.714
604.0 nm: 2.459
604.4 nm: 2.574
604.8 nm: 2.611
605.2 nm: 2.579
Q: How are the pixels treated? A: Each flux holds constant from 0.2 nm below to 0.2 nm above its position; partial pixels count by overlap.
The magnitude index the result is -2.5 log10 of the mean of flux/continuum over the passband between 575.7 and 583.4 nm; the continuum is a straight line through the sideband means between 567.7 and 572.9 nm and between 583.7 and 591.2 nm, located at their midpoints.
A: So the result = -0.07 mag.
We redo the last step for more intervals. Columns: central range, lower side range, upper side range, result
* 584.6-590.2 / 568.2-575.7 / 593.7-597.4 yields 0.065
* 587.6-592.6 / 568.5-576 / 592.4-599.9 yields 0.097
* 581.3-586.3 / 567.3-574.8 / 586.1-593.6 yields -0.089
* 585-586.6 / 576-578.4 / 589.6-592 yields -0.043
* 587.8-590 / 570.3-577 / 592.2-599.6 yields 0.223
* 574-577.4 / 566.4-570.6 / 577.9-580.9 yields -0.002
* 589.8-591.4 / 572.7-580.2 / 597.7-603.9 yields 0.052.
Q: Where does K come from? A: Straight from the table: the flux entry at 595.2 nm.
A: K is 2.492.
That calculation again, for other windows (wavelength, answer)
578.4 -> 2.298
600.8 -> 2.472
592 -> 2.459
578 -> 2.39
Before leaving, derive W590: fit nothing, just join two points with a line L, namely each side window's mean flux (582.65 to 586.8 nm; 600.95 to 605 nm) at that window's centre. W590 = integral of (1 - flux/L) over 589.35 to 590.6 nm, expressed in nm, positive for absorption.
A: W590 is 0.25 nm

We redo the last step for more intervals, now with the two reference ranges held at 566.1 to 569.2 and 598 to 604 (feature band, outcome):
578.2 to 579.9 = -0.027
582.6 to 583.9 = -0.122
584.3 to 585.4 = -0.025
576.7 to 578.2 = -0.037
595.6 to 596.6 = 0.013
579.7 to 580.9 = -0.065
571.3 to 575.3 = -0.069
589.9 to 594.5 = 0.041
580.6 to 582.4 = -0.063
